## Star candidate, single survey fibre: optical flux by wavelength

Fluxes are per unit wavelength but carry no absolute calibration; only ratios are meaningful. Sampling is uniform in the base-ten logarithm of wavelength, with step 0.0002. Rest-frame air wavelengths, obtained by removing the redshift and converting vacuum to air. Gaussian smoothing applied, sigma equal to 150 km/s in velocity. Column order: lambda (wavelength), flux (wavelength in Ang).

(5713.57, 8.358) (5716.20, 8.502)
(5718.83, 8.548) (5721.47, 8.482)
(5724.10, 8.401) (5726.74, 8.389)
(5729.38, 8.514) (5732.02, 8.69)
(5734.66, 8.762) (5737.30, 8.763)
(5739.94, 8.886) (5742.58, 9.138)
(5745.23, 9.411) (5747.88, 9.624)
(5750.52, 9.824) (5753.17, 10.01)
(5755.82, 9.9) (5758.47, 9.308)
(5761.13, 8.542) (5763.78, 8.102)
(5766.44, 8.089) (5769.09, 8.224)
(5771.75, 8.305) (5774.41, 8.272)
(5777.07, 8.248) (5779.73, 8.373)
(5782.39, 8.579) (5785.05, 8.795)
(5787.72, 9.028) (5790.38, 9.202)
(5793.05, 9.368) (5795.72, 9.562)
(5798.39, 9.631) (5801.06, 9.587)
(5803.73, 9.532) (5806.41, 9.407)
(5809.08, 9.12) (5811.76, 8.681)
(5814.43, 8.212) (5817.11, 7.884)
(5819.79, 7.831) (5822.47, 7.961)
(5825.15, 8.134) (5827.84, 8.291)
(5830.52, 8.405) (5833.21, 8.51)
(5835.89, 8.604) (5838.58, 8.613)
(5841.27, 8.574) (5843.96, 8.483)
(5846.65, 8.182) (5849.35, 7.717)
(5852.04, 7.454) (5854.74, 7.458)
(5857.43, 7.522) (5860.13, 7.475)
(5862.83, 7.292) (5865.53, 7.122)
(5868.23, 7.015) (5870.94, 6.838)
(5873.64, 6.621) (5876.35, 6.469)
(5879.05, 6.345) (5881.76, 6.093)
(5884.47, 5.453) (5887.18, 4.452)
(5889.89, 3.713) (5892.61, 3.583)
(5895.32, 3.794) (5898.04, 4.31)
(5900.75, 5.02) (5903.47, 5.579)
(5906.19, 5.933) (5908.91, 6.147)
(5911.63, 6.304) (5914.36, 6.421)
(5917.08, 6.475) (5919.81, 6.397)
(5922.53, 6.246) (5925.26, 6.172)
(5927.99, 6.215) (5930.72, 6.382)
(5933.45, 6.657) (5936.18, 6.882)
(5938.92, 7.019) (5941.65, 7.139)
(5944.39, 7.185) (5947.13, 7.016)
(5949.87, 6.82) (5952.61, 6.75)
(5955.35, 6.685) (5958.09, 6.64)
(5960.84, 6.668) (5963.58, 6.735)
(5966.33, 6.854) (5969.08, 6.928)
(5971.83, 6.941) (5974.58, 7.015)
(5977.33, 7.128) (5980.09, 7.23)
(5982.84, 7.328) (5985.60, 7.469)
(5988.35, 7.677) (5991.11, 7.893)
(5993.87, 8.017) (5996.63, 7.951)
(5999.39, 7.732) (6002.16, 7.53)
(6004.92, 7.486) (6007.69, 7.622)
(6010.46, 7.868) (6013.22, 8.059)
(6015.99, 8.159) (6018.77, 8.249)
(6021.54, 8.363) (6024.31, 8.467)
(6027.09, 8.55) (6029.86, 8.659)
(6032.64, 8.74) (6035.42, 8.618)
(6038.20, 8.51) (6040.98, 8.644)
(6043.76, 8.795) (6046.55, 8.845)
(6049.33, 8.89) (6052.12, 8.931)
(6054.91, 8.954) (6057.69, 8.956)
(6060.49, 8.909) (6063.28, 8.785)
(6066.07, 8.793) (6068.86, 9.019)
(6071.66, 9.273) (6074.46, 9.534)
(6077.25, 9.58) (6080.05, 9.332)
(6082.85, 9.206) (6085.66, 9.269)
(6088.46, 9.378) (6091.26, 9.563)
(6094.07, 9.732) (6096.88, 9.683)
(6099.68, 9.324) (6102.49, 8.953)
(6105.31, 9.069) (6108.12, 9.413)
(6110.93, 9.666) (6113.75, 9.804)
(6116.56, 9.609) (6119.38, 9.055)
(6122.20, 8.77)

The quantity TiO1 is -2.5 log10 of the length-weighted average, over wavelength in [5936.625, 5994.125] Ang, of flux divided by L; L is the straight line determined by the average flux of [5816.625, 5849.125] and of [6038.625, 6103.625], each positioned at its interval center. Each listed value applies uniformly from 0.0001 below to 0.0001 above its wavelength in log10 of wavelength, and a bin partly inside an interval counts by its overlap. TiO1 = 0.23 mag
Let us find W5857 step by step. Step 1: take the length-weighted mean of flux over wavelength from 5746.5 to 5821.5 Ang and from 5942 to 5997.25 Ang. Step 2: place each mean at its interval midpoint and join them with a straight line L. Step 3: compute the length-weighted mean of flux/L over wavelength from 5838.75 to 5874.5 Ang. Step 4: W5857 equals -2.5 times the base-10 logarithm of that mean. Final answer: 0.089 mag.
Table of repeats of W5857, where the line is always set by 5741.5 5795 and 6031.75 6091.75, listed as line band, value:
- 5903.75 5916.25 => 0.408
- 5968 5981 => 0.265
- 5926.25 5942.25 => 0.320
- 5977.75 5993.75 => 0.192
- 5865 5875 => 0.287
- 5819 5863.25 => 0.115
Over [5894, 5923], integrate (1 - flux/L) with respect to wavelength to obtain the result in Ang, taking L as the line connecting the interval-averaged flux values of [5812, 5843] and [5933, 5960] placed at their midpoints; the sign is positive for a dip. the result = 6.49 Ang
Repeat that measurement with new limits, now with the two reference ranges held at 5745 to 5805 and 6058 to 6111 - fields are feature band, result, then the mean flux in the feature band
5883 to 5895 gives 6.37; 4.27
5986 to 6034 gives 6.06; 8.05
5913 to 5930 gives 5.24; 6.32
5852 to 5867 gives 2.82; 7.38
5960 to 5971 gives 2.83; 6.81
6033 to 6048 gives 0.89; 8.69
